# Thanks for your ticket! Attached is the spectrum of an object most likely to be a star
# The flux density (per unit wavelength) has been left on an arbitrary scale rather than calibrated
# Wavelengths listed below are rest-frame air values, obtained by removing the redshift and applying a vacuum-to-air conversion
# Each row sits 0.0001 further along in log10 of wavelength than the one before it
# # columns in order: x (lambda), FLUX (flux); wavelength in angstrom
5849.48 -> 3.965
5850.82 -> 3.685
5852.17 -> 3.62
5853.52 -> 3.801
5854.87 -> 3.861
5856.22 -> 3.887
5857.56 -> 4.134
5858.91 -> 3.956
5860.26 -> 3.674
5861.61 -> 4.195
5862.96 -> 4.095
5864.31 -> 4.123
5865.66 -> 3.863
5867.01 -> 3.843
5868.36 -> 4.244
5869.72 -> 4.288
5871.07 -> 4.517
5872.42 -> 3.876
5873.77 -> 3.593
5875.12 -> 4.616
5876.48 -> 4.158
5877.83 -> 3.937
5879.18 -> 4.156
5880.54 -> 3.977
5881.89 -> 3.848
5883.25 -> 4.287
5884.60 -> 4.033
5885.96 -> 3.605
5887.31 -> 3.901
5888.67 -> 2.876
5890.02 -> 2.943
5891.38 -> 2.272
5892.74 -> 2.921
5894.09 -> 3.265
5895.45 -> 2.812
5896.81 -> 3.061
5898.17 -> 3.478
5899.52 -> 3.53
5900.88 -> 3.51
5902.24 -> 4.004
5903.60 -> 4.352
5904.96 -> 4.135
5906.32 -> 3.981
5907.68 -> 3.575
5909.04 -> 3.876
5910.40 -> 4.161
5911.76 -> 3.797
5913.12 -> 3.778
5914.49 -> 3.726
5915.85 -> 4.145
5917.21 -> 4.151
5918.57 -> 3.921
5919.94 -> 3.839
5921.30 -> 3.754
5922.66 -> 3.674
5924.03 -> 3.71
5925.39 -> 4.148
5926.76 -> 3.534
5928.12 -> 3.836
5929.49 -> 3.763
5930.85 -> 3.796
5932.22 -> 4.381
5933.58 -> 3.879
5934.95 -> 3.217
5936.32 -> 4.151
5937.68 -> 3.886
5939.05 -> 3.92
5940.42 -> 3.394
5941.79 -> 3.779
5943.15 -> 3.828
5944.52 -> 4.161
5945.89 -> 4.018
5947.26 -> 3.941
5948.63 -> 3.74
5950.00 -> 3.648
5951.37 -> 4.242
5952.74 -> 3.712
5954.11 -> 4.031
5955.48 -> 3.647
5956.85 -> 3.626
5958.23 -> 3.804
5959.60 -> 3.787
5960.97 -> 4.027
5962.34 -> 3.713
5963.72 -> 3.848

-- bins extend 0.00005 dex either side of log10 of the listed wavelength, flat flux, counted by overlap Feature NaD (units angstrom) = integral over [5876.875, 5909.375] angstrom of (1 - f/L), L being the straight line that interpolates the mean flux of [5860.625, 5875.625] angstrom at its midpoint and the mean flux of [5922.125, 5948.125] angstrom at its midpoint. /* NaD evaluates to 3.3 angstrom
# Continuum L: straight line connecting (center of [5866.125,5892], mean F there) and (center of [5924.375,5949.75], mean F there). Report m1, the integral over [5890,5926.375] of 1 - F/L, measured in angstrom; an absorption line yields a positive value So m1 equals 1.75 angstrom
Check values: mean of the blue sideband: 3.84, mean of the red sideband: 3.85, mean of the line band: 3.66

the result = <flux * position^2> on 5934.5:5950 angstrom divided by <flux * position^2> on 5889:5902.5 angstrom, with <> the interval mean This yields 1.23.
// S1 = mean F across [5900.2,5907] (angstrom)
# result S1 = 3.99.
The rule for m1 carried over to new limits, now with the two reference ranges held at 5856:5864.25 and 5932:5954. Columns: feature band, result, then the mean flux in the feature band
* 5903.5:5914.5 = 0.0 angstrom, 3.92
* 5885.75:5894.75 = 2.0 angstrom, 3.09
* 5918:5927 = 0.2 angstrom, 3.81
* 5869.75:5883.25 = -0.4 angstrom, 4.1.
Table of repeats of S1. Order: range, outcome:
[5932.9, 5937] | 3.75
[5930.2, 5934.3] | 4.01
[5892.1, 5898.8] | 3.11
